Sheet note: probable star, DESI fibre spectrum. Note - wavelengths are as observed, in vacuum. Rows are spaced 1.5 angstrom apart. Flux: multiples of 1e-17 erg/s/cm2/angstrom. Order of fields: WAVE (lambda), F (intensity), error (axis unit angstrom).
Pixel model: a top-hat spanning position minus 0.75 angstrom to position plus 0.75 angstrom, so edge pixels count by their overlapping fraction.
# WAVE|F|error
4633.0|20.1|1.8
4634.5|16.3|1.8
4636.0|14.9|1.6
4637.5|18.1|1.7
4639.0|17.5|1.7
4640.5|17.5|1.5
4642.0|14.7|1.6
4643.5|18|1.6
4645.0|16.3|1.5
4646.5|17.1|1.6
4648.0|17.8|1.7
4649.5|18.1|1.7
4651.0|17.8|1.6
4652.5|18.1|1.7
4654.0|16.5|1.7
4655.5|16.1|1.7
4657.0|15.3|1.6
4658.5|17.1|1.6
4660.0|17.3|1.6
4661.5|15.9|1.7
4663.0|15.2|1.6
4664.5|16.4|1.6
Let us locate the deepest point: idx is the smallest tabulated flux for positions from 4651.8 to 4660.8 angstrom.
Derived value 15.3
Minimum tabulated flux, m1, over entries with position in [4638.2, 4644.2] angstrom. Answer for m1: 14.7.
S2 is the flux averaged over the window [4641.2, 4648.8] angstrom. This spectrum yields 16.8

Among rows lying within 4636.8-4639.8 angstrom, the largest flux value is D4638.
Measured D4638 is 18.1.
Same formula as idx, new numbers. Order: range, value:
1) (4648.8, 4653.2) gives 17.8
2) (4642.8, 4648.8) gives 16.3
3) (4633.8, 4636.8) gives 14.9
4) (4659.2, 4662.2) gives 15.9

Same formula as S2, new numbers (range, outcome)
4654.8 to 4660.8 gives 16.4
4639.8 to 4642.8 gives 16.1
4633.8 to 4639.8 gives 16.7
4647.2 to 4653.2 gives 17.9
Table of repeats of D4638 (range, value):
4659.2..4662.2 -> 17.3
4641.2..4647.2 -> 18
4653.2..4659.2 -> 17.1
